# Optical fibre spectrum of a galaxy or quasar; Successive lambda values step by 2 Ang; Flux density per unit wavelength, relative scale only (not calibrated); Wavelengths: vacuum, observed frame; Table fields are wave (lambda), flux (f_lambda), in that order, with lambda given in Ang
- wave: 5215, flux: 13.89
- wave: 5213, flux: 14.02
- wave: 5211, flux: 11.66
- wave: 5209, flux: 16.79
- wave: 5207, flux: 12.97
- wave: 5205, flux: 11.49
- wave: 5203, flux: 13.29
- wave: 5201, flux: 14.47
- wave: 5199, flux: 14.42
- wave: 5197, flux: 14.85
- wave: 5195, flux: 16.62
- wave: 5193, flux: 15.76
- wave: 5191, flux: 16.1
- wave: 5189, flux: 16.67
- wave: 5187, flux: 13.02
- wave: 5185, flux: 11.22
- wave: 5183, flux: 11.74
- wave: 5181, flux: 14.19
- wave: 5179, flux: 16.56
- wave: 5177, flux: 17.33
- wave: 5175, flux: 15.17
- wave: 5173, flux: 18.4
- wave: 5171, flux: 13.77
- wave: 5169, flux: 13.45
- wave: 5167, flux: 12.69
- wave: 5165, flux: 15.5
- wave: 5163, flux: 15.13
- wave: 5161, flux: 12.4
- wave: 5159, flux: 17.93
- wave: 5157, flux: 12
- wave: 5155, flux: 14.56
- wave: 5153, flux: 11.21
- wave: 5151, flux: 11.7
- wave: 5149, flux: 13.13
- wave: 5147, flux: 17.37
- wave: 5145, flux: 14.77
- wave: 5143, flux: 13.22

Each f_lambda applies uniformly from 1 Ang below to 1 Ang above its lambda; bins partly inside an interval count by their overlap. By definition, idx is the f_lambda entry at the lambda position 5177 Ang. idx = 17.33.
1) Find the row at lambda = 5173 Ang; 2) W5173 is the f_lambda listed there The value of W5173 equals 18.4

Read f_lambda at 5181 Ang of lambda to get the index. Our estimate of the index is 14.19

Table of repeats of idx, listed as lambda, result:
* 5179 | 16.56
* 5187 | 13.02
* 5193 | 15.76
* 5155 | 14.56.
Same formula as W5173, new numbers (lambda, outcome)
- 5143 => 13.22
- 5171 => 13.77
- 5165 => 15.5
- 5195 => 16.62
